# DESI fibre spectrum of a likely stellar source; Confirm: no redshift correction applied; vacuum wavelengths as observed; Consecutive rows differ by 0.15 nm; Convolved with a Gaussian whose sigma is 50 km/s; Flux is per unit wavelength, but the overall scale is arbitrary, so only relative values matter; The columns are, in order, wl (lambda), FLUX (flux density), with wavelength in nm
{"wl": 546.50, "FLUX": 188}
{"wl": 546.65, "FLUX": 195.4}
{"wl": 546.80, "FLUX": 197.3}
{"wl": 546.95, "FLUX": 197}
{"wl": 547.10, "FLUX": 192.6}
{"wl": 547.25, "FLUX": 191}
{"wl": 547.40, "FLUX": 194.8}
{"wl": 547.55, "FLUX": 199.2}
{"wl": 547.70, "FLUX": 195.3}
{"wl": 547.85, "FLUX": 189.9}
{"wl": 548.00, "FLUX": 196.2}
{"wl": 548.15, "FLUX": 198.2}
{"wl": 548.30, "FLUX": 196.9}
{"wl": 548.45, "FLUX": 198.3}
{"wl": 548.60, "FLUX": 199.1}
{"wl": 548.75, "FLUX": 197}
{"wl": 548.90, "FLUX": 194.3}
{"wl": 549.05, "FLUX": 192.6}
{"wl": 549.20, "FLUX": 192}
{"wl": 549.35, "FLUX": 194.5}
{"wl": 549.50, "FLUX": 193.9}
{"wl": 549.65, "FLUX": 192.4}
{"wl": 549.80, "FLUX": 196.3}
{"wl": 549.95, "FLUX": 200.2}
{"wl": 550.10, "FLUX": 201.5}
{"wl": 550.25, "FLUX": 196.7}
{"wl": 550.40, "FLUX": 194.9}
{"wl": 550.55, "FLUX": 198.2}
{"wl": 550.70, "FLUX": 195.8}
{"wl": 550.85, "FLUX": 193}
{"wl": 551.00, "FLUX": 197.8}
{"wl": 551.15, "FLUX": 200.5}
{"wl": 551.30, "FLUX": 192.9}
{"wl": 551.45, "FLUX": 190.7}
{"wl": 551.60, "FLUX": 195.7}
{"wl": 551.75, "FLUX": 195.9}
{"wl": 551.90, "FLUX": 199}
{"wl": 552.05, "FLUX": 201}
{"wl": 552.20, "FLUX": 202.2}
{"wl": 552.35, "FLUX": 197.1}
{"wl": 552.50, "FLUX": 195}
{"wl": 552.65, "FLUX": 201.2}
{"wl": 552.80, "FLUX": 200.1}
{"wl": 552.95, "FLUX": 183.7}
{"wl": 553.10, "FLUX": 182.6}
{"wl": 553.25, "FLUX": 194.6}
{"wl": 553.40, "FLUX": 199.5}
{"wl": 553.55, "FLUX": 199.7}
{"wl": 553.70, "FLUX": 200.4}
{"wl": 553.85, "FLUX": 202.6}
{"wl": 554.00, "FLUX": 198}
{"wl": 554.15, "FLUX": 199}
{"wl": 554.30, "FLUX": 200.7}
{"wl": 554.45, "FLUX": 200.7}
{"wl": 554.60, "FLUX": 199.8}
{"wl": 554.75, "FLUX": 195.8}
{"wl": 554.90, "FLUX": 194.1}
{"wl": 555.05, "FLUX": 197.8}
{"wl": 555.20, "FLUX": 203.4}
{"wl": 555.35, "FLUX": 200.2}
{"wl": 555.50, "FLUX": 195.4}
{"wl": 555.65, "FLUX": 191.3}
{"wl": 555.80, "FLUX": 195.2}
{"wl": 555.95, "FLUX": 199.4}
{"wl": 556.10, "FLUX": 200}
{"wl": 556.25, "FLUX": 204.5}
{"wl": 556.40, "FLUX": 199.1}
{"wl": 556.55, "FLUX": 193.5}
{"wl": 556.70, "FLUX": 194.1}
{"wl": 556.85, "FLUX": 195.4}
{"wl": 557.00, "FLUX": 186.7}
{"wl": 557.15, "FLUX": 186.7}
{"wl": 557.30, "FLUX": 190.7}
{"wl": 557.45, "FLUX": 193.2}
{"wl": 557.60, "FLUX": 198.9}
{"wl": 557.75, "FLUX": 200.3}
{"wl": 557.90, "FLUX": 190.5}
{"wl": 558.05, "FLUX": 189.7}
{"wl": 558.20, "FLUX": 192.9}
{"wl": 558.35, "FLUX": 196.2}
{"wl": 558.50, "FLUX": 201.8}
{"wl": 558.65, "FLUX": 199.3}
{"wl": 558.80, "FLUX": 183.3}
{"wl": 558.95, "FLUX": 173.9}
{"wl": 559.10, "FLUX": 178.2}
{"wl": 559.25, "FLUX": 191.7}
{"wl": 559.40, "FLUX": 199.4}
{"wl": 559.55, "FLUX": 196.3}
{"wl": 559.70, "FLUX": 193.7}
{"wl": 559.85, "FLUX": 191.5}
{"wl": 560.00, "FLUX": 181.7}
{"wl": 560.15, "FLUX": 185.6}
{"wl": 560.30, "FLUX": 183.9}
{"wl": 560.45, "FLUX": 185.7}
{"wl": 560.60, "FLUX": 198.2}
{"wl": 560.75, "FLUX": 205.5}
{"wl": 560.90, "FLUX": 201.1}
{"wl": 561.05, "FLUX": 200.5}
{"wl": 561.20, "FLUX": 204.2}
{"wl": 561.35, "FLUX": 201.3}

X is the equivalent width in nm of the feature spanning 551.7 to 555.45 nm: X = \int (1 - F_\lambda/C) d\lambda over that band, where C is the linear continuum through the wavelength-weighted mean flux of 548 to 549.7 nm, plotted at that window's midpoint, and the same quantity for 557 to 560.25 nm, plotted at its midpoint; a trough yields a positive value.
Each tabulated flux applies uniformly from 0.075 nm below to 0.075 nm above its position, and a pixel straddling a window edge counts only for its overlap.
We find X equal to -0.09 nm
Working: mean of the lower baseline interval 195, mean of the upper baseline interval 191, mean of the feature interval 198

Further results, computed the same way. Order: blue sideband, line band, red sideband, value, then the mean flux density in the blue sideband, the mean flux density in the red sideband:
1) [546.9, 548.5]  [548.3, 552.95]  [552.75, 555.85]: -0.01 nm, 195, 197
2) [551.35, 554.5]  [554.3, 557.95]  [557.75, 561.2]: -0.03 nm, 197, 192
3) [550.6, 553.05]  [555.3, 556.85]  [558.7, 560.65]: -0.04 nm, 196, 188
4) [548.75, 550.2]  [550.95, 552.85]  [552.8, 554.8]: -0.01 nm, 195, 197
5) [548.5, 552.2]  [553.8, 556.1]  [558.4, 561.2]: -0.05 nm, 196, 192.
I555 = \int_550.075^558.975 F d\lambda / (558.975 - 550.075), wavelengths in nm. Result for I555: 196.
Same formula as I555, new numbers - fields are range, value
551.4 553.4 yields 196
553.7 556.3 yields 199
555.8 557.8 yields 196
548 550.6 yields 196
